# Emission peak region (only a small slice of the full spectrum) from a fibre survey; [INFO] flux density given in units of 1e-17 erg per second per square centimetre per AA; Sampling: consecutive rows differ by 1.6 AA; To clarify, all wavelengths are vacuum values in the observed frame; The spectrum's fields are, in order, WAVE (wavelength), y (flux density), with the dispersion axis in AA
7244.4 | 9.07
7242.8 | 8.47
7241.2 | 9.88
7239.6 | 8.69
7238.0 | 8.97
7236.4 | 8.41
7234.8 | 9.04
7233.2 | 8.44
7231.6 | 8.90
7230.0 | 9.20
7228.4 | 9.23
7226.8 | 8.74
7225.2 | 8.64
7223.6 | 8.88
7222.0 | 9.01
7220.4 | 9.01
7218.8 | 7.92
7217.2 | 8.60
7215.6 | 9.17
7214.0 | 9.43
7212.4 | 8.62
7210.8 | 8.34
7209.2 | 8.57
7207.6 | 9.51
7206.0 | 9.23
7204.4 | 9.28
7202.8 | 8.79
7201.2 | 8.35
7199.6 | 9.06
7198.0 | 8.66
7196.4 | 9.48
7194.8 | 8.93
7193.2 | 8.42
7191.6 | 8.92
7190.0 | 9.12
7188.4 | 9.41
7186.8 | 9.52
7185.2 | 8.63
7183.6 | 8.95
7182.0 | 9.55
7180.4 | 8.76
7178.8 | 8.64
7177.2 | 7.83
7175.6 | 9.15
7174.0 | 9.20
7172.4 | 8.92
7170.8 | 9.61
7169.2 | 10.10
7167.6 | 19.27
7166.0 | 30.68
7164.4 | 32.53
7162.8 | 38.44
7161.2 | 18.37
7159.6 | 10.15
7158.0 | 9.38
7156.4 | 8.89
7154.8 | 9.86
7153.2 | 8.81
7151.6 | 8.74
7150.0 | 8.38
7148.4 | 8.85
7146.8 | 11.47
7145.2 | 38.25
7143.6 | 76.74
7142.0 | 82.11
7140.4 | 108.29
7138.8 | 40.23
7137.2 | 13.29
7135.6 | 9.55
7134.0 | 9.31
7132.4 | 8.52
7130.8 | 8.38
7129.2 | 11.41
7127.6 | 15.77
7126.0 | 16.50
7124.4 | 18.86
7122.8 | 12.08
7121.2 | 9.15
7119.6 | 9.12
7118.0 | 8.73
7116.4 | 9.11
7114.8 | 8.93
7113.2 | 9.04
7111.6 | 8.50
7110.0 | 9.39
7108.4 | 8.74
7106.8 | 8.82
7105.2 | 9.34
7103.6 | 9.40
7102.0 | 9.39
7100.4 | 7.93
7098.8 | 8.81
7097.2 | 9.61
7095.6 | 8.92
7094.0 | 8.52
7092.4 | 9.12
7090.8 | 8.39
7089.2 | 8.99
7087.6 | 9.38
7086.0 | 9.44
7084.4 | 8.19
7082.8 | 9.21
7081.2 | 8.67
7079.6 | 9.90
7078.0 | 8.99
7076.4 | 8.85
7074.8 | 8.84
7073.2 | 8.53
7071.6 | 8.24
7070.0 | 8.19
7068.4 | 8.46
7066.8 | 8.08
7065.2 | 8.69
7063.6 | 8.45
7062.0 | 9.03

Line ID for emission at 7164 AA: [N II] 6583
